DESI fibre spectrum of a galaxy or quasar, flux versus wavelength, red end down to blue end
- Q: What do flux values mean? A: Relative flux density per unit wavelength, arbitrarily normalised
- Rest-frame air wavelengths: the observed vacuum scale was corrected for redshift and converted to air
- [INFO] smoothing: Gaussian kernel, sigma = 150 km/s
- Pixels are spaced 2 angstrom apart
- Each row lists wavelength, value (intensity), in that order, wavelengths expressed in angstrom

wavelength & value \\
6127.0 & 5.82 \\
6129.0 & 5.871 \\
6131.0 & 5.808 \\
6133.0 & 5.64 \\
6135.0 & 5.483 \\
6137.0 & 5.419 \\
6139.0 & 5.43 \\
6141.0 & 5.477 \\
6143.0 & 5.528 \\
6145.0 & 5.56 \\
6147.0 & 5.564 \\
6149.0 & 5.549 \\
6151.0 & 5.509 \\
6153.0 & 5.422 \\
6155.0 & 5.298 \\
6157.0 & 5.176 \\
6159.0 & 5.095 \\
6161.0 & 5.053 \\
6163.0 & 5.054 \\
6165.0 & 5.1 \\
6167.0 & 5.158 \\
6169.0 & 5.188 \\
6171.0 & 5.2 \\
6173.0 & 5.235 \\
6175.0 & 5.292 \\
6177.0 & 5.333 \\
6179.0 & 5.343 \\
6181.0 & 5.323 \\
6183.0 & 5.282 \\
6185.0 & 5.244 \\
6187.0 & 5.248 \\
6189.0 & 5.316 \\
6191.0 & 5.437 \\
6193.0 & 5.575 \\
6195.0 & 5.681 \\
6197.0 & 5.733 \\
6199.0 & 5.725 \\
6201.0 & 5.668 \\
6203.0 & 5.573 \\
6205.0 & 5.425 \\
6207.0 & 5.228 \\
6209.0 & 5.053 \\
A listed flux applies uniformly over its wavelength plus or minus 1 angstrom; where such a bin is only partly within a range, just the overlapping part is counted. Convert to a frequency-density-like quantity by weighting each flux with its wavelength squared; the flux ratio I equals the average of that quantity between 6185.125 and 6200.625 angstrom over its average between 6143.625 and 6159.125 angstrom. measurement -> 1.03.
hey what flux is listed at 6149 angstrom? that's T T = 5.549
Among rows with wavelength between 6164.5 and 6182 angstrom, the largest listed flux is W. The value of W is 5.343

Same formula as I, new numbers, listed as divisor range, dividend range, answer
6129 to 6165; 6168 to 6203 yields 1.01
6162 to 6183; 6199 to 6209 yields 1.05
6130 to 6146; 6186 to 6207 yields 1.02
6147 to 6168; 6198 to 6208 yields 1.07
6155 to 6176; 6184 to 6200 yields 1.07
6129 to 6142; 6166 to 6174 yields 0.94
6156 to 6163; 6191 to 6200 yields 1.12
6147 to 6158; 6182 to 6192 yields 0.99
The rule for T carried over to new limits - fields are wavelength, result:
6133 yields 5.64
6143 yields 5.528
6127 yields 5.82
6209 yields 5.053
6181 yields 5.323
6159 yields 5.095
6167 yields 5.158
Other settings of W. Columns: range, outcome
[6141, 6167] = 5.564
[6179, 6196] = 5.681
